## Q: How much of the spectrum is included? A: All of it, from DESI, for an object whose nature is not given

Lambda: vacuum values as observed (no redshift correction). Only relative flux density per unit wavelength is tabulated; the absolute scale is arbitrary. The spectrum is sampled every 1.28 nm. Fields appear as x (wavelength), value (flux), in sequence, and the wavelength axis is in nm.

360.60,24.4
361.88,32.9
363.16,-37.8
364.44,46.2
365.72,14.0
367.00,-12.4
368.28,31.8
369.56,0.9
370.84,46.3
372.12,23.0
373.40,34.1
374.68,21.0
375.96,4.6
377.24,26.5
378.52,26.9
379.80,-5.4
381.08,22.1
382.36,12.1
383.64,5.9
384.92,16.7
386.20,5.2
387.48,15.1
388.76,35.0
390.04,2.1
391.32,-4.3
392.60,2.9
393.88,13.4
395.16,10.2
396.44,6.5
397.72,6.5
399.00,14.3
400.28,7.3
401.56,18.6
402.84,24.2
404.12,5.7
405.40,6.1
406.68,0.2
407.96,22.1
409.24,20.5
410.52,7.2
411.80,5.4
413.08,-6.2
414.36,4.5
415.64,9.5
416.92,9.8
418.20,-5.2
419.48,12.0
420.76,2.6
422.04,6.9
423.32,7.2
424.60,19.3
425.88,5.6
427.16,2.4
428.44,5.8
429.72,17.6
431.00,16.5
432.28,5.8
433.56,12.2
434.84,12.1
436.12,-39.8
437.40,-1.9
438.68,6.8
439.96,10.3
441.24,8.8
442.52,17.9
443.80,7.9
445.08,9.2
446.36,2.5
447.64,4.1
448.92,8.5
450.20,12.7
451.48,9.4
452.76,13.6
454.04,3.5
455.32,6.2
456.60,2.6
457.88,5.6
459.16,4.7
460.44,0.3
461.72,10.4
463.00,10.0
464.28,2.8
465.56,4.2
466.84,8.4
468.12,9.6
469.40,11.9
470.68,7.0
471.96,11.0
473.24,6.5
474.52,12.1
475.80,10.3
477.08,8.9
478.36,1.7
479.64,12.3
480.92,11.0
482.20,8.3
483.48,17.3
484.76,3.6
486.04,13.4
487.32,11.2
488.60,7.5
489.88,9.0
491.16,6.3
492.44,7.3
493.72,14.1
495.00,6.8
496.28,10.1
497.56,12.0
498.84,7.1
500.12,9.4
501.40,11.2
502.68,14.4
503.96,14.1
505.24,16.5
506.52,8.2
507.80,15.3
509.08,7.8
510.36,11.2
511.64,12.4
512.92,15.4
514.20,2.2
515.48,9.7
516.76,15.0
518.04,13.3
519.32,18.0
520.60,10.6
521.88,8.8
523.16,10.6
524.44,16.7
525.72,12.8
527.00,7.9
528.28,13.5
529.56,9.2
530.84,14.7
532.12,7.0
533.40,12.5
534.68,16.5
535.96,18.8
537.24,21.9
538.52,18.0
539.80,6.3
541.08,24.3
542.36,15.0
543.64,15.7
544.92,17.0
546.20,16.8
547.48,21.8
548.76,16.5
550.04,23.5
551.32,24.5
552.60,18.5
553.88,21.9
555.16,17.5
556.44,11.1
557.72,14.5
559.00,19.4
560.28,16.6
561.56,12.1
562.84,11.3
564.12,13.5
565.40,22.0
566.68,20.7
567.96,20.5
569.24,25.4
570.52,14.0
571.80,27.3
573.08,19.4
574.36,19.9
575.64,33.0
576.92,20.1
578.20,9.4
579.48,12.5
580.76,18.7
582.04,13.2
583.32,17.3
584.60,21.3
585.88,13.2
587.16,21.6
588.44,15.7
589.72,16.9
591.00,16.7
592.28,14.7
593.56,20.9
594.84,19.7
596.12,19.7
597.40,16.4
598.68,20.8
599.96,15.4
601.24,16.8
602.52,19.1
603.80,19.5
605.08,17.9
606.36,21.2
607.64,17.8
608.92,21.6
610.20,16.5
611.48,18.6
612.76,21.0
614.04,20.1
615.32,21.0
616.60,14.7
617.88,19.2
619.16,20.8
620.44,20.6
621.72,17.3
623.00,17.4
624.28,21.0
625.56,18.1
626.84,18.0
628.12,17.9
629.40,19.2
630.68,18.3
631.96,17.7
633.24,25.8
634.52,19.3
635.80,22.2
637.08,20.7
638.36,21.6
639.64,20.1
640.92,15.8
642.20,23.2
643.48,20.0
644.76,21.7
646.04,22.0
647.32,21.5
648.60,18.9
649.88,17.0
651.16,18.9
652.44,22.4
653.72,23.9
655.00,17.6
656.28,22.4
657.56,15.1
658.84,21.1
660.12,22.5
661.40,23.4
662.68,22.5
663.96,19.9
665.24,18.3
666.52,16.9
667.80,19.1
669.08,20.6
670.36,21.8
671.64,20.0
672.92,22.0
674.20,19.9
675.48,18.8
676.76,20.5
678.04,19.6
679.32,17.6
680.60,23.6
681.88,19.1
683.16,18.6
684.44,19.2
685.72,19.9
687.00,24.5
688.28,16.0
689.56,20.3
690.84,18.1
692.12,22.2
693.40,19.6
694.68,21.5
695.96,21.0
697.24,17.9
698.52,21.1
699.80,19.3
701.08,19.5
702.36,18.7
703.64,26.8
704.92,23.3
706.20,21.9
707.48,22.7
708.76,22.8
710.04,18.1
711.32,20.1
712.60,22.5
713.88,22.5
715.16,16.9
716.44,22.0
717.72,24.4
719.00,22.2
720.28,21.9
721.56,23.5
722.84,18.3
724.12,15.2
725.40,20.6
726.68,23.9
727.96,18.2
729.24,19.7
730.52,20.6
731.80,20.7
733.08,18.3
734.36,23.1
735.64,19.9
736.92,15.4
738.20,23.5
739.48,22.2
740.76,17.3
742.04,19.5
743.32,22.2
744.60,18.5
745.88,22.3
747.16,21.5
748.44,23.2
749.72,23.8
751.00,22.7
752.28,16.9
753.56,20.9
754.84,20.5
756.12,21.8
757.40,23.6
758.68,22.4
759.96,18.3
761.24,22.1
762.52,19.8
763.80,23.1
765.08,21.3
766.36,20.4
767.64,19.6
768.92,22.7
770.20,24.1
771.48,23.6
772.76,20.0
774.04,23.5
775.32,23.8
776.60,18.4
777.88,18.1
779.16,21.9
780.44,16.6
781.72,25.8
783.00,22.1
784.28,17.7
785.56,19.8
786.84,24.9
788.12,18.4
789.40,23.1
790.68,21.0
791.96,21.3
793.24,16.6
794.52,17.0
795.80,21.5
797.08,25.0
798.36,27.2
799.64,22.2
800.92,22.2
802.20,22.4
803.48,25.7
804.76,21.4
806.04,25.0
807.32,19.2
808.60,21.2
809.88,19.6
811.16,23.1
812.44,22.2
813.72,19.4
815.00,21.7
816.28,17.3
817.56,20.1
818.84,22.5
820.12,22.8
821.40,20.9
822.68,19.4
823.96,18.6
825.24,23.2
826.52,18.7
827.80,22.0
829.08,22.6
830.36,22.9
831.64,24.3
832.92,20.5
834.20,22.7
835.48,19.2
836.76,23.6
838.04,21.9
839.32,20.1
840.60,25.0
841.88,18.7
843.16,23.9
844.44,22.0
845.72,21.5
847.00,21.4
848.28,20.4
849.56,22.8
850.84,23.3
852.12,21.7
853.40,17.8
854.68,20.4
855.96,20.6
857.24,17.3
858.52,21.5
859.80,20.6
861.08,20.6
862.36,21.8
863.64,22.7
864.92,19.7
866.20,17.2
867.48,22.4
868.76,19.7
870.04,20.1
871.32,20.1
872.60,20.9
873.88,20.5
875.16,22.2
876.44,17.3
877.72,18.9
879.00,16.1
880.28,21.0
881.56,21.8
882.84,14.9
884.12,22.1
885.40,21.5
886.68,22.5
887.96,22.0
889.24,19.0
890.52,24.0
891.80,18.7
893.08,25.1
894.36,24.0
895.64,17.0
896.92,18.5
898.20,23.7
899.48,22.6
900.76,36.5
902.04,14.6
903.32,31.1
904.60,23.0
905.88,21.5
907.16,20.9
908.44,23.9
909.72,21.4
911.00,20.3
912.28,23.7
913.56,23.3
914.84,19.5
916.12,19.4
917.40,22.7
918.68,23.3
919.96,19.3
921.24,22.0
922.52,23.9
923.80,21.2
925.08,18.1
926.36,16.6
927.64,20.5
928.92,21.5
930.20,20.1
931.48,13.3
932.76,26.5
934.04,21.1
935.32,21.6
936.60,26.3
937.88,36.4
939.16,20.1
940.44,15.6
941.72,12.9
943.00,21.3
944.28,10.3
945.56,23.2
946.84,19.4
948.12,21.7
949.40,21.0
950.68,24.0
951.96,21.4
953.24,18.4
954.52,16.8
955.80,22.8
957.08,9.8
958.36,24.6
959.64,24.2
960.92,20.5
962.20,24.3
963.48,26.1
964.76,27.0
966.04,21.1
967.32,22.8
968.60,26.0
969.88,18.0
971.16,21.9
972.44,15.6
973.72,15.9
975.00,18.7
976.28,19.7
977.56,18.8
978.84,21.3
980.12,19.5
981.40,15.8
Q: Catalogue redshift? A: 0.372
